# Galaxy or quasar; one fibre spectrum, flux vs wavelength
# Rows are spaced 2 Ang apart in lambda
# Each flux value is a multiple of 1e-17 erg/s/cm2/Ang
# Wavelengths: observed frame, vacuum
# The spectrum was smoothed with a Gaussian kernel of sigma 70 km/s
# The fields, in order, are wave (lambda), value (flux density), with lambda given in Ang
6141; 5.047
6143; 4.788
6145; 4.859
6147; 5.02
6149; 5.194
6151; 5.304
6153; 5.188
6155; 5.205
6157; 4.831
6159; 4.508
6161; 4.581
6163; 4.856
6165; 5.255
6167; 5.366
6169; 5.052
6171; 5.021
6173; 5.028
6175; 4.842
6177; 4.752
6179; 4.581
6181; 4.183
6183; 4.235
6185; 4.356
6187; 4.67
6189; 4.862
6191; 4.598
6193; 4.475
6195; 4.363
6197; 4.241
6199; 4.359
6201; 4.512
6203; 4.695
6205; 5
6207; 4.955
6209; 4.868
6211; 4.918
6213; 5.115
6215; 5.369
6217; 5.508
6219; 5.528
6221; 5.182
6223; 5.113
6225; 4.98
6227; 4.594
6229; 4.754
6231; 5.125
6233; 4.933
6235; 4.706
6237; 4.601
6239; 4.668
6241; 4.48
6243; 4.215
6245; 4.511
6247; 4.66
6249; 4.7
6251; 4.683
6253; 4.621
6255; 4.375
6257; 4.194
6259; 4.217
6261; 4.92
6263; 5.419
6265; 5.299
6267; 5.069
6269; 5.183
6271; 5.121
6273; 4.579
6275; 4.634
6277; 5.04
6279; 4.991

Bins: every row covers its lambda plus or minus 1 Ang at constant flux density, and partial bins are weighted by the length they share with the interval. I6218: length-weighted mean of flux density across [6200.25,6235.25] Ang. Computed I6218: 5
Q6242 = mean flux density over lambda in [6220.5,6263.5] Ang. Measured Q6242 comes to 4.7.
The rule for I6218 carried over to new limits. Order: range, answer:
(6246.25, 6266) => 4.71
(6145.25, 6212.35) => 4.79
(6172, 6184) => 4.6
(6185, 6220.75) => 4.82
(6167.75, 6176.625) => 4.98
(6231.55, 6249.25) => 4.62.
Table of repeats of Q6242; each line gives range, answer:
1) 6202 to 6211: 4.88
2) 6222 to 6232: 4.91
